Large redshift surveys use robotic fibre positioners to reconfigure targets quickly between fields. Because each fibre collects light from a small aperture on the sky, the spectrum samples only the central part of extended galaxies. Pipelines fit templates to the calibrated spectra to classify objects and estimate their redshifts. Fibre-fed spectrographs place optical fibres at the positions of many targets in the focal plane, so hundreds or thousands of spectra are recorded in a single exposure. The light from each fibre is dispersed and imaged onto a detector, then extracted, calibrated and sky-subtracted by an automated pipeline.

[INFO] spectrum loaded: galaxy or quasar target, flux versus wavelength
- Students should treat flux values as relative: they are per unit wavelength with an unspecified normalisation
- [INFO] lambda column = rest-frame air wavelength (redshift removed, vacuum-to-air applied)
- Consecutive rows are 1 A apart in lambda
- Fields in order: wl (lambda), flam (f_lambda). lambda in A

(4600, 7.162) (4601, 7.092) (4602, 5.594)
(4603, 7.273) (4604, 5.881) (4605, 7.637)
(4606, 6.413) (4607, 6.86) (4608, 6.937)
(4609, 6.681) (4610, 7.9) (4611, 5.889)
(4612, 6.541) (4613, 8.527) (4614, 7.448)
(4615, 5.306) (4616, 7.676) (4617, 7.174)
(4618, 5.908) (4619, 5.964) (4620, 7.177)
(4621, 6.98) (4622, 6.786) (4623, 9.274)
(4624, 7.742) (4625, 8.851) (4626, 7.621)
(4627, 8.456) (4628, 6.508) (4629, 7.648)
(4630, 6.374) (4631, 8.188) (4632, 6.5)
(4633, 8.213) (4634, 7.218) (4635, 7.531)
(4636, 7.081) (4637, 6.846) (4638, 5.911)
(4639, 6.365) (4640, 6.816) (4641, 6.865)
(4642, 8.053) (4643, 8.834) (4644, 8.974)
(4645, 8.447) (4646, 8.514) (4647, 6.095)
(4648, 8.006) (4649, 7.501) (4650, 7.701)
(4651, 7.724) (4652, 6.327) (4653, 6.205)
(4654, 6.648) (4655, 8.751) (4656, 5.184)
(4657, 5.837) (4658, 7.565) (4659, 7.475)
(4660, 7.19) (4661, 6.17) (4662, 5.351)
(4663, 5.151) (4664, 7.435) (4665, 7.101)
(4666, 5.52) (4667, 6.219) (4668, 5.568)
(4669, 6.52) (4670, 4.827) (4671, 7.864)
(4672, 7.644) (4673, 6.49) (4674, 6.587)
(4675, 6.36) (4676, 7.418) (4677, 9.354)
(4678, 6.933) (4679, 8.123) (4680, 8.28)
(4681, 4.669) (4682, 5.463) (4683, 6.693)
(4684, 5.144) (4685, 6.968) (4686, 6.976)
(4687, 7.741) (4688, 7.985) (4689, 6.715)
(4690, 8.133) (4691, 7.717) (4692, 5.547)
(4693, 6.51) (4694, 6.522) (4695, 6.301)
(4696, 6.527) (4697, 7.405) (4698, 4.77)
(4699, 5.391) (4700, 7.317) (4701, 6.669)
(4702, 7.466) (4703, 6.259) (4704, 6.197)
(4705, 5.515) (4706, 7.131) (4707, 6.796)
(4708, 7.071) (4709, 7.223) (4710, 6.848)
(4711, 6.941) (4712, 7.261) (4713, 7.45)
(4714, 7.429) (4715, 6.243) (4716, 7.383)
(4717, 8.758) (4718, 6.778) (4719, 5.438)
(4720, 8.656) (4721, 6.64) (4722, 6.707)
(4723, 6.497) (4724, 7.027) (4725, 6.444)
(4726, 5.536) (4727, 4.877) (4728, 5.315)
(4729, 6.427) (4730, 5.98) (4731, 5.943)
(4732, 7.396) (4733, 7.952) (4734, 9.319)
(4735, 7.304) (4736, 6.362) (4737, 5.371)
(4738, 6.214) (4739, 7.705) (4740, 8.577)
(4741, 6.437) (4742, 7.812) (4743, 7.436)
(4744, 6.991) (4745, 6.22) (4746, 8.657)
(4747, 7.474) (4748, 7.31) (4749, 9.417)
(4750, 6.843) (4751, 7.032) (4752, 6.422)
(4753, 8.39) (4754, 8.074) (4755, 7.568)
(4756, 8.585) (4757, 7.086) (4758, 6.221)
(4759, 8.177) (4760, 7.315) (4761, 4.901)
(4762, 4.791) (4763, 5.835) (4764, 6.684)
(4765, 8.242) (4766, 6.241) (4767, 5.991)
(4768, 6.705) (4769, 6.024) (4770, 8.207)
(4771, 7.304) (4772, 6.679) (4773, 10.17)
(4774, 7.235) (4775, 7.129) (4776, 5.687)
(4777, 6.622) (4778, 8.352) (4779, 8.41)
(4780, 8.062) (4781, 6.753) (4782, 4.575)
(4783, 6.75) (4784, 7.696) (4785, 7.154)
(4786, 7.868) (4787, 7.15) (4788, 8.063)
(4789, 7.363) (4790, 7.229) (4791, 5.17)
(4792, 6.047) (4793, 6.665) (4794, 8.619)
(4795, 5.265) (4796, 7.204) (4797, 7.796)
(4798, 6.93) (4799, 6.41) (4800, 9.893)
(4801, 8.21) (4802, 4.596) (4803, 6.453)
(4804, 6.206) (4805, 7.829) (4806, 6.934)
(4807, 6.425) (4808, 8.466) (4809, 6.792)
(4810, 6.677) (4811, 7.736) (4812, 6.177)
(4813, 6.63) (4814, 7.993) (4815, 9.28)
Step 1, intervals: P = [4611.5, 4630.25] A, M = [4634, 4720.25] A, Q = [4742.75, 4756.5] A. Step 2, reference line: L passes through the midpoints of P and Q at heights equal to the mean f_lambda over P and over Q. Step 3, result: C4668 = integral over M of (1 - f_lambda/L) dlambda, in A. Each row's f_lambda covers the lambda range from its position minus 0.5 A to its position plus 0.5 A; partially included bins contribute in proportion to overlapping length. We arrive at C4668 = 6.0 A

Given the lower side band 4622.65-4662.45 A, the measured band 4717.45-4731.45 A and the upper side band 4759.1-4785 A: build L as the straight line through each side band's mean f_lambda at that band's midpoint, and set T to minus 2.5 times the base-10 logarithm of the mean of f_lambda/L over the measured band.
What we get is 0.122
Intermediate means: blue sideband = 7.31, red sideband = 6.92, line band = 6.31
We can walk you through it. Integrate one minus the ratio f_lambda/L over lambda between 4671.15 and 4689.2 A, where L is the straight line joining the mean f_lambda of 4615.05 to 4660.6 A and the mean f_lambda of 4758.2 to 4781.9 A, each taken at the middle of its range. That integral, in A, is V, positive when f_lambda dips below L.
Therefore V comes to 0.5 A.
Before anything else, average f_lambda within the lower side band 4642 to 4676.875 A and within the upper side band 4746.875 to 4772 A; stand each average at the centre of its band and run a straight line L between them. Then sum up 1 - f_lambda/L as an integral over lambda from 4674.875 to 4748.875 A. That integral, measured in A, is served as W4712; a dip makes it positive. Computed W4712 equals 1.34 A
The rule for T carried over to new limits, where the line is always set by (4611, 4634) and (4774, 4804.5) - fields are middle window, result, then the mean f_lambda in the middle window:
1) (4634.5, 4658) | 0.00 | 7.23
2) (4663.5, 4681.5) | 0.06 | 6.83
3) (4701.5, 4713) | 0.05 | 6.82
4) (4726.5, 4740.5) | 0.05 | 6.77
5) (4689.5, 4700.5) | 0.10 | 6.56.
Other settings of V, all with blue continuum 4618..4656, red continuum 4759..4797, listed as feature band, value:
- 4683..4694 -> 0.5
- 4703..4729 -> 1.6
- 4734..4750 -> -0.6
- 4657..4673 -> 1.8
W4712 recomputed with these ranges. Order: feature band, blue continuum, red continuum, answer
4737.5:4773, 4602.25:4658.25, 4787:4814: -0.6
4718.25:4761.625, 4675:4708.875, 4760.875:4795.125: -0.9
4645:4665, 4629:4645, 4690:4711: 0.6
